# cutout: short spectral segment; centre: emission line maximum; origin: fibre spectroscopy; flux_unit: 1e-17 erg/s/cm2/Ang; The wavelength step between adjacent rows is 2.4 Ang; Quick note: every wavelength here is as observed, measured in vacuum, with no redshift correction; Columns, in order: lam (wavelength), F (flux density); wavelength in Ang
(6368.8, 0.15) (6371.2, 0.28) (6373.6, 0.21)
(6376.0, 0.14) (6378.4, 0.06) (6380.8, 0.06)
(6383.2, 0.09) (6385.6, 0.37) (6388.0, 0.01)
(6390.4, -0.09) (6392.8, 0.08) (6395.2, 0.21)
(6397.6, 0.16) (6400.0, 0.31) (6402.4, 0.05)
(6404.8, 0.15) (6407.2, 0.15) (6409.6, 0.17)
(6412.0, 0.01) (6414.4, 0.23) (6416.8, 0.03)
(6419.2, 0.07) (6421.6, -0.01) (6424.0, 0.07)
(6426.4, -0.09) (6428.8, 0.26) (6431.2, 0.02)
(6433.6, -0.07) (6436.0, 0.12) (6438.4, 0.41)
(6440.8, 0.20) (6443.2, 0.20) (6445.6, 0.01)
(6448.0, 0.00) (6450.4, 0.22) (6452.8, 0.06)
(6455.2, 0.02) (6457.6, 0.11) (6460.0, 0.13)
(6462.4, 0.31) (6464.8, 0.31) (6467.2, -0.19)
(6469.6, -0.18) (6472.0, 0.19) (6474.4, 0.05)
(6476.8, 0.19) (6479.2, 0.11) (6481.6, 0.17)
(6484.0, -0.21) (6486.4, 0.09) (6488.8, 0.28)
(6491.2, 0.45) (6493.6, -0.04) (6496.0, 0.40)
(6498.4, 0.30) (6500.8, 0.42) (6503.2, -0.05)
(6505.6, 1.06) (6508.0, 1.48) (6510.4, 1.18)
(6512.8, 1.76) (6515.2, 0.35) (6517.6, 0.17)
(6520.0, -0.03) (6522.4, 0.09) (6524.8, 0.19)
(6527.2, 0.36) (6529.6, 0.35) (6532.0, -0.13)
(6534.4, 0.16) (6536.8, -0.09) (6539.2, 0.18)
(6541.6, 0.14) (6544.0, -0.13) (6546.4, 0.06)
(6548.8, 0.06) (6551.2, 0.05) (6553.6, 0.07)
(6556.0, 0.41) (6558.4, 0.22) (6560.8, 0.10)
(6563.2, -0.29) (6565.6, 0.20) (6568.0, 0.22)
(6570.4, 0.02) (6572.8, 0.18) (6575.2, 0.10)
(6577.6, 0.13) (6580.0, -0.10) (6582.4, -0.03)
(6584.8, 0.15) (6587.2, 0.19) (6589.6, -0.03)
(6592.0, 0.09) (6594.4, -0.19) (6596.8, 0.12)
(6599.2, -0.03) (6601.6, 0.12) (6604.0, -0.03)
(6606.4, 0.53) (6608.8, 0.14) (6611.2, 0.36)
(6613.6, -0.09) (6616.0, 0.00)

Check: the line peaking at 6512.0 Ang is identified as [O II]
